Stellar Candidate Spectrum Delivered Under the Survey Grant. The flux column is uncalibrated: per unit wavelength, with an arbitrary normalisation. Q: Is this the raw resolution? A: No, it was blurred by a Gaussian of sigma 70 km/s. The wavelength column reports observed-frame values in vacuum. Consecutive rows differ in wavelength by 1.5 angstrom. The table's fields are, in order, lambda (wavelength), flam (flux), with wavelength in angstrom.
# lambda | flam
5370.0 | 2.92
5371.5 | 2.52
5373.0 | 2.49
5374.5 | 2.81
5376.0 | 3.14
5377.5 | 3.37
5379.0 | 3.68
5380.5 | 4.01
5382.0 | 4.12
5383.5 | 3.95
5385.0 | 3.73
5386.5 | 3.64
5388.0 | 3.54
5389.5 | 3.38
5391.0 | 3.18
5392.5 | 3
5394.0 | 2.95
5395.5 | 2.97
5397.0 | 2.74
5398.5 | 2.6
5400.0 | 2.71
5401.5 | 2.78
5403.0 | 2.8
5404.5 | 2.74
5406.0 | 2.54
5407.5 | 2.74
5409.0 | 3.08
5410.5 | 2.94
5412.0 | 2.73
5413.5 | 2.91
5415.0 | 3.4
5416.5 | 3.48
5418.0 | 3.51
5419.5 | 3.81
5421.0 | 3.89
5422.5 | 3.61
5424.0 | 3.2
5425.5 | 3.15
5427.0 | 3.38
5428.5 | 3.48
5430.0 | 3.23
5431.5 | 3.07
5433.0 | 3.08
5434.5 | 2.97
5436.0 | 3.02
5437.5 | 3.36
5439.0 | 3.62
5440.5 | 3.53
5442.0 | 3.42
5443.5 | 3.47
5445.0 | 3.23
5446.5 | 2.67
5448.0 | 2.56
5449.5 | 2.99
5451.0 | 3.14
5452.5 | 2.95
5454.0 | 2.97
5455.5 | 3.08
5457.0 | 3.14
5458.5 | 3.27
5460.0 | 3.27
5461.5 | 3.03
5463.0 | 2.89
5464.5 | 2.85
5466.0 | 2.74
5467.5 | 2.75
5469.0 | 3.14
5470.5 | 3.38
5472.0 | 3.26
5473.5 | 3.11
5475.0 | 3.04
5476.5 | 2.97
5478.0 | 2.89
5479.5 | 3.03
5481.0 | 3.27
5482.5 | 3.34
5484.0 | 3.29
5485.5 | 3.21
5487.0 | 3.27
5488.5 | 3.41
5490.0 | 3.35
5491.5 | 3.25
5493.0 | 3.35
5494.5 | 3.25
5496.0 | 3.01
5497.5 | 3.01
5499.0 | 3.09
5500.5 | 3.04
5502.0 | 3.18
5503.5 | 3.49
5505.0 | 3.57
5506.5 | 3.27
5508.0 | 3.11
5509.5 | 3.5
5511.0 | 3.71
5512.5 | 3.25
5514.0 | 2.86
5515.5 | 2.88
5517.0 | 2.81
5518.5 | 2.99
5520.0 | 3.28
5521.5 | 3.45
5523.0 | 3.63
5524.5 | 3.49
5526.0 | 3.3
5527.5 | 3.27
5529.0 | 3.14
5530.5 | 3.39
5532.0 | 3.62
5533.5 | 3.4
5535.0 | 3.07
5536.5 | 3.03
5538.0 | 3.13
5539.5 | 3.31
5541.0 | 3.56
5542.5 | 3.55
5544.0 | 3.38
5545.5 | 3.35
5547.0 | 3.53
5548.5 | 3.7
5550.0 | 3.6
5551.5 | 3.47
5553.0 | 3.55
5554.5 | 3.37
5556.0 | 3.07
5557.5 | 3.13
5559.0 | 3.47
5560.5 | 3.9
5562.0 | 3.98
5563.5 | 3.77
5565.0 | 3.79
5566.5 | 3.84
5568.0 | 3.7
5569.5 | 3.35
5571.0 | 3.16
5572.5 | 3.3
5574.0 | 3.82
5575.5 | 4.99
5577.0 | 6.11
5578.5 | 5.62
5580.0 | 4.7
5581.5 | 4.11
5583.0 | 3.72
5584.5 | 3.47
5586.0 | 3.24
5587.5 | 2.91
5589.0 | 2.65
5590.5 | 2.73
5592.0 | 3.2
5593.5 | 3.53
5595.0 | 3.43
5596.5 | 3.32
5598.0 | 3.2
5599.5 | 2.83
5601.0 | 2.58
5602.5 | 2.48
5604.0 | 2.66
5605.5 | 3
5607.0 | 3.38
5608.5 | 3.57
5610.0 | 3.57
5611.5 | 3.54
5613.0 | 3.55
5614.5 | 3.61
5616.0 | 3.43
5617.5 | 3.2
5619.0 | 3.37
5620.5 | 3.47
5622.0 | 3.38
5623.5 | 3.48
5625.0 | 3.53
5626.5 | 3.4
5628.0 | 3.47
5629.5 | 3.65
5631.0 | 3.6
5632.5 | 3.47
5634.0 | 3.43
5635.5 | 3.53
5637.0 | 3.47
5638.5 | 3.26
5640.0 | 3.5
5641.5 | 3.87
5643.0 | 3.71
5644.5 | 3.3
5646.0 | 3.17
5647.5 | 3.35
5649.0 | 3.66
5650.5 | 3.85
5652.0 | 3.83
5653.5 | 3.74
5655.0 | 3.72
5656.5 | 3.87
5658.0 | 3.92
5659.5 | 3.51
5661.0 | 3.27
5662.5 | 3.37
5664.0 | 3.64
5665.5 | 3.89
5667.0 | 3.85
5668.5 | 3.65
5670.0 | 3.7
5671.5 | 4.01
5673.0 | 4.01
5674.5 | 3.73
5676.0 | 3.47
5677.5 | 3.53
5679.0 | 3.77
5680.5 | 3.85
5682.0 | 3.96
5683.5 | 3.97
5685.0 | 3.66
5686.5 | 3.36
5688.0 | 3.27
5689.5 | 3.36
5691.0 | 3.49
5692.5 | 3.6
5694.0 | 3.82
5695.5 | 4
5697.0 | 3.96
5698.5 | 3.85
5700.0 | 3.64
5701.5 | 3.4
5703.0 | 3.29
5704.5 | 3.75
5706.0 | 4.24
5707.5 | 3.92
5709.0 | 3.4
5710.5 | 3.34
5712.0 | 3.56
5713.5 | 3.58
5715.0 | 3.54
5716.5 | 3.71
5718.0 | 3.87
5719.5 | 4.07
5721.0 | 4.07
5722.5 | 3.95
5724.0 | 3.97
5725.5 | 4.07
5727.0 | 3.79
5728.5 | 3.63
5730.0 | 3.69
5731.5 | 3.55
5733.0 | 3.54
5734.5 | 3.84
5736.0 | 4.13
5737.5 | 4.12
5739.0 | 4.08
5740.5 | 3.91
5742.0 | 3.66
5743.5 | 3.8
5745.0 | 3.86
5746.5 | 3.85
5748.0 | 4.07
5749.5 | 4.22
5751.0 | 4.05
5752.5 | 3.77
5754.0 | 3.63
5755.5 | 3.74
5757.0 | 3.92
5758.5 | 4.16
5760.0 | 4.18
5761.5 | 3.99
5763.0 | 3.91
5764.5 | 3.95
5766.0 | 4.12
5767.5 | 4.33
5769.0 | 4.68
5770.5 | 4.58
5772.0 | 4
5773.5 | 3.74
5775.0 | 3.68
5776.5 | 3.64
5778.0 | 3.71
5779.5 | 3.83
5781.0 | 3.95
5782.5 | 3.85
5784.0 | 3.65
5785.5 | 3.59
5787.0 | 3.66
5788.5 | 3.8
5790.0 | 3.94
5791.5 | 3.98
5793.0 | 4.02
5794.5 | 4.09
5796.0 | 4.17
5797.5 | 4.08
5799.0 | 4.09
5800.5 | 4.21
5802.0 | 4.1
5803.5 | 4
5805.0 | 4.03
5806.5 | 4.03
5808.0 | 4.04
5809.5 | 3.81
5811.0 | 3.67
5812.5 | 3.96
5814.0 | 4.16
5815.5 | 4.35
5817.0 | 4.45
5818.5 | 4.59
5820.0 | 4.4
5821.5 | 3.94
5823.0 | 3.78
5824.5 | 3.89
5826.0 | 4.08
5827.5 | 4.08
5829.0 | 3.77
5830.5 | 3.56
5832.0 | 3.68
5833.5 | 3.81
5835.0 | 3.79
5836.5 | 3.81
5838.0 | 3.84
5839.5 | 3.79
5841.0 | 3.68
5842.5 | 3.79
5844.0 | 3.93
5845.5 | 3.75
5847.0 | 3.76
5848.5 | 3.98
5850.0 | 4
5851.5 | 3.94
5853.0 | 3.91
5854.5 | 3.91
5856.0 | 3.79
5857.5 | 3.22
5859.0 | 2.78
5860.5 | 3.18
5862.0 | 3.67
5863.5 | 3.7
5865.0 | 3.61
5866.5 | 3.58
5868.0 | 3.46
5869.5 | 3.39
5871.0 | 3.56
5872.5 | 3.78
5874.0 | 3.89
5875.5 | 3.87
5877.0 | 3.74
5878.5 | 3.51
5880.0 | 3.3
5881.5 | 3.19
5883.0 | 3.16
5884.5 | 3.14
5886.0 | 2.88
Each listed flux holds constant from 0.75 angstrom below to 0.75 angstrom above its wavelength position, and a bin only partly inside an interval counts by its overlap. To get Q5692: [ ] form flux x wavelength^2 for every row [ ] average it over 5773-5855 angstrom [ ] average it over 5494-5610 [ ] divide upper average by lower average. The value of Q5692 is 1.26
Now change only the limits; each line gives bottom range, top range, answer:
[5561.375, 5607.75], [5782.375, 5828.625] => 1.22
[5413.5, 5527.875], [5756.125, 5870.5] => 1.37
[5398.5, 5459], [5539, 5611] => 1.19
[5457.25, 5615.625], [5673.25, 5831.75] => 1.25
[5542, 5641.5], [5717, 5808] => 1.19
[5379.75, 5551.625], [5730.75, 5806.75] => 1.37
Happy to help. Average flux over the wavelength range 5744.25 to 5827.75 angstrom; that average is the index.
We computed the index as 4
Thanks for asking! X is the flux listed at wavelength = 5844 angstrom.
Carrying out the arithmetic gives 3.93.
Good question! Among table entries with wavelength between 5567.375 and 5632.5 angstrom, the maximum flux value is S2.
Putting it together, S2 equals 6.11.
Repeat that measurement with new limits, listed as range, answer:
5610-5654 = 3.87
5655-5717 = 4.24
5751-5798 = 4.68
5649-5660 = 3.92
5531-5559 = 3.7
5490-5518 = 3.71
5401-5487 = 3.89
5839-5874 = 4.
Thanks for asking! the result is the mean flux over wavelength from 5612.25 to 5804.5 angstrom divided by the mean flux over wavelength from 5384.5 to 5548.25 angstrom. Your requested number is 1.18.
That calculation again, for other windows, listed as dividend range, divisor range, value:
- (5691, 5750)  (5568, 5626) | 1.08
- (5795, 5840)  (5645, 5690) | 1.09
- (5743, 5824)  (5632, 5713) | 1.10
